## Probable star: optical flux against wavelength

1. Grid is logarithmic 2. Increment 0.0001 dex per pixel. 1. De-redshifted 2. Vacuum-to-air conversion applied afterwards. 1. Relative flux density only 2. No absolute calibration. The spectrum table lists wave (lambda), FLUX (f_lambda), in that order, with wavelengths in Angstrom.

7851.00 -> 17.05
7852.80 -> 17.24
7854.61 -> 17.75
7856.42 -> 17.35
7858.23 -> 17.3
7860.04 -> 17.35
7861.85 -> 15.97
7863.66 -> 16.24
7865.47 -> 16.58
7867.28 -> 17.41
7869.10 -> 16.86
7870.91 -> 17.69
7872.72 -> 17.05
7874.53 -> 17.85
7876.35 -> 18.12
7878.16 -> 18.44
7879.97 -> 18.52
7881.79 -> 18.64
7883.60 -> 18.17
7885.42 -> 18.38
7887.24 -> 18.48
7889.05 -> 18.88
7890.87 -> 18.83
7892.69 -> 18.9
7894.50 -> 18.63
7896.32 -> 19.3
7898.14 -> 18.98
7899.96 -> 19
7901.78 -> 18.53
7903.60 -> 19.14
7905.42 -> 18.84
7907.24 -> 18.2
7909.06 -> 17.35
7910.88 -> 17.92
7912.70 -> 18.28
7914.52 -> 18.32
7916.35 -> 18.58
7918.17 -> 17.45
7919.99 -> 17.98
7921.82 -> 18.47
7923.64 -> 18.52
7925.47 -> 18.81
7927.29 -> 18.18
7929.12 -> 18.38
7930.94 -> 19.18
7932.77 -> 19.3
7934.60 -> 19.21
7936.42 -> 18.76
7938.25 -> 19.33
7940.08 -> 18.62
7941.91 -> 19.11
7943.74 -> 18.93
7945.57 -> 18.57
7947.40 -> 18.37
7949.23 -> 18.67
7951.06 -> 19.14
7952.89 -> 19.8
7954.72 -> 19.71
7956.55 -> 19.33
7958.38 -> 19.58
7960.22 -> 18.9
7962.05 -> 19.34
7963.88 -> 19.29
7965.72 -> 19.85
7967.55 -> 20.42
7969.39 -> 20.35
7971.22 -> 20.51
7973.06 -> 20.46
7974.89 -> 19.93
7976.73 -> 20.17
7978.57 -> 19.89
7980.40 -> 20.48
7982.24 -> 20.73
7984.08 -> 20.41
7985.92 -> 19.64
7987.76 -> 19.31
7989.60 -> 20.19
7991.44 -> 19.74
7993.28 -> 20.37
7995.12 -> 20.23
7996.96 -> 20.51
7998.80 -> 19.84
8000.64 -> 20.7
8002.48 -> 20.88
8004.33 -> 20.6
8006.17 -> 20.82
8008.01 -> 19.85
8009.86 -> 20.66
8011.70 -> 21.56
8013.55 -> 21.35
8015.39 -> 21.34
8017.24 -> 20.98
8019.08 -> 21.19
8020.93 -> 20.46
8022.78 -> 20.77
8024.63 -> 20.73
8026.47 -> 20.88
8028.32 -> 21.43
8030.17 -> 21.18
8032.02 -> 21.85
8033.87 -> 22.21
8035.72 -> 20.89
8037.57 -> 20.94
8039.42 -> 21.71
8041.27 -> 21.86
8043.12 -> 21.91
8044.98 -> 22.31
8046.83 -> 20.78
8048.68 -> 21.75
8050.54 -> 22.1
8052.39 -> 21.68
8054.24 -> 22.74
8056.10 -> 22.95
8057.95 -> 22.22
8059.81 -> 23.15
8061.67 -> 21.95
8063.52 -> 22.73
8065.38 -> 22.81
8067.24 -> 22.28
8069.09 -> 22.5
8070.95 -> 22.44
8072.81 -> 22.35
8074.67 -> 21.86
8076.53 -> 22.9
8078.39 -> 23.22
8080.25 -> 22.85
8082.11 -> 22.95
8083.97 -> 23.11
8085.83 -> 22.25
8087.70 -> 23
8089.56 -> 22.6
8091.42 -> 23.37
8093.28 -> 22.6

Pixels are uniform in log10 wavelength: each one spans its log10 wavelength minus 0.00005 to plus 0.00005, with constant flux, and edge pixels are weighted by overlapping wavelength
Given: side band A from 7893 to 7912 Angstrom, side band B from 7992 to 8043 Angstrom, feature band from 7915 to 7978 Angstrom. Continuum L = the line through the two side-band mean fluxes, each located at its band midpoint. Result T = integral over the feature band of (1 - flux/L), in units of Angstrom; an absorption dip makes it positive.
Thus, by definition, 1.16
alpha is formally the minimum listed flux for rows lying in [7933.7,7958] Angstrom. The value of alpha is 18.37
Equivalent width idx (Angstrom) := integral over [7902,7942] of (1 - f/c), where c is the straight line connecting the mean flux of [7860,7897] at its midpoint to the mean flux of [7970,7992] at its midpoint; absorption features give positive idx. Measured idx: 0.7 Angstrom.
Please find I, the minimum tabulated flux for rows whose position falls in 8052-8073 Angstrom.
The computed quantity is 21.68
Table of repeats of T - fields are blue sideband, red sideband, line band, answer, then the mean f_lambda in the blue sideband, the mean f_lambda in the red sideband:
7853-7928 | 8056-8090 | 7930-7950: 0.4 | 18.1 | 22.6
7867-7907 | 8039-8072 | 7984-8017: 0.8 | 18.4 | 22.2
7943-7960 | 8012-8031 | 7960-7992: -0.3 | 19.1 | 21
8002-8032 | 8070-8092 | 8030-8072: -0.3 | 20.9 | 22.7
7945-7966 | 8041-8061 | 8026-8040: 0.1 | 19.2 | 22.1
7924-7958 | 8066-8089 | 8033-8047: 0.0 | 19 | 22.6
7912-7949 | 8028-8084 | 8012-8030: 0.1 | 18.6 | 22.2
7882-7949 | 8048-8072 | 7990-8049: 1.0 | 18.6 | 22.4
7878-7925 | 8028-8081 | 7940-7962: 0.6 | 18.5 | 22.1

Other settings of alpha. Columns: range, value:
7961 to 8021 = 19.29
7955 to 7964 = 18.9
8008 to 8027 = 19.85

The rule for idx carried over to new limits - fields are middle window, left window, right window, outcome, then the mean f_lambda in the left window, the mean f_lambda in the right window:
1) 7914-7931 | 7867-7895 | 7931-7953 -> 0.3 Angstrom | 18.2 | 19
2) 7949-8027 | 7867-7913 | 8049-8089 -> 1.6 Angstrom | 18.3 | 22.6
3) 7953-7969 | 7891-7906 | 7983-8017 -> 0.2 Angstrom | 18.9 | 20.5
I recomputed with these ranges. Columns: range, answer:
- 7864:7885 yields 16.58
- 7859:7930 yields 15.97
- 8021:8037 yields 20.73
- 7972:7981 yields 19.89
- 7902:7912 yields 17.35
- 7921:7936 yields 18.18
